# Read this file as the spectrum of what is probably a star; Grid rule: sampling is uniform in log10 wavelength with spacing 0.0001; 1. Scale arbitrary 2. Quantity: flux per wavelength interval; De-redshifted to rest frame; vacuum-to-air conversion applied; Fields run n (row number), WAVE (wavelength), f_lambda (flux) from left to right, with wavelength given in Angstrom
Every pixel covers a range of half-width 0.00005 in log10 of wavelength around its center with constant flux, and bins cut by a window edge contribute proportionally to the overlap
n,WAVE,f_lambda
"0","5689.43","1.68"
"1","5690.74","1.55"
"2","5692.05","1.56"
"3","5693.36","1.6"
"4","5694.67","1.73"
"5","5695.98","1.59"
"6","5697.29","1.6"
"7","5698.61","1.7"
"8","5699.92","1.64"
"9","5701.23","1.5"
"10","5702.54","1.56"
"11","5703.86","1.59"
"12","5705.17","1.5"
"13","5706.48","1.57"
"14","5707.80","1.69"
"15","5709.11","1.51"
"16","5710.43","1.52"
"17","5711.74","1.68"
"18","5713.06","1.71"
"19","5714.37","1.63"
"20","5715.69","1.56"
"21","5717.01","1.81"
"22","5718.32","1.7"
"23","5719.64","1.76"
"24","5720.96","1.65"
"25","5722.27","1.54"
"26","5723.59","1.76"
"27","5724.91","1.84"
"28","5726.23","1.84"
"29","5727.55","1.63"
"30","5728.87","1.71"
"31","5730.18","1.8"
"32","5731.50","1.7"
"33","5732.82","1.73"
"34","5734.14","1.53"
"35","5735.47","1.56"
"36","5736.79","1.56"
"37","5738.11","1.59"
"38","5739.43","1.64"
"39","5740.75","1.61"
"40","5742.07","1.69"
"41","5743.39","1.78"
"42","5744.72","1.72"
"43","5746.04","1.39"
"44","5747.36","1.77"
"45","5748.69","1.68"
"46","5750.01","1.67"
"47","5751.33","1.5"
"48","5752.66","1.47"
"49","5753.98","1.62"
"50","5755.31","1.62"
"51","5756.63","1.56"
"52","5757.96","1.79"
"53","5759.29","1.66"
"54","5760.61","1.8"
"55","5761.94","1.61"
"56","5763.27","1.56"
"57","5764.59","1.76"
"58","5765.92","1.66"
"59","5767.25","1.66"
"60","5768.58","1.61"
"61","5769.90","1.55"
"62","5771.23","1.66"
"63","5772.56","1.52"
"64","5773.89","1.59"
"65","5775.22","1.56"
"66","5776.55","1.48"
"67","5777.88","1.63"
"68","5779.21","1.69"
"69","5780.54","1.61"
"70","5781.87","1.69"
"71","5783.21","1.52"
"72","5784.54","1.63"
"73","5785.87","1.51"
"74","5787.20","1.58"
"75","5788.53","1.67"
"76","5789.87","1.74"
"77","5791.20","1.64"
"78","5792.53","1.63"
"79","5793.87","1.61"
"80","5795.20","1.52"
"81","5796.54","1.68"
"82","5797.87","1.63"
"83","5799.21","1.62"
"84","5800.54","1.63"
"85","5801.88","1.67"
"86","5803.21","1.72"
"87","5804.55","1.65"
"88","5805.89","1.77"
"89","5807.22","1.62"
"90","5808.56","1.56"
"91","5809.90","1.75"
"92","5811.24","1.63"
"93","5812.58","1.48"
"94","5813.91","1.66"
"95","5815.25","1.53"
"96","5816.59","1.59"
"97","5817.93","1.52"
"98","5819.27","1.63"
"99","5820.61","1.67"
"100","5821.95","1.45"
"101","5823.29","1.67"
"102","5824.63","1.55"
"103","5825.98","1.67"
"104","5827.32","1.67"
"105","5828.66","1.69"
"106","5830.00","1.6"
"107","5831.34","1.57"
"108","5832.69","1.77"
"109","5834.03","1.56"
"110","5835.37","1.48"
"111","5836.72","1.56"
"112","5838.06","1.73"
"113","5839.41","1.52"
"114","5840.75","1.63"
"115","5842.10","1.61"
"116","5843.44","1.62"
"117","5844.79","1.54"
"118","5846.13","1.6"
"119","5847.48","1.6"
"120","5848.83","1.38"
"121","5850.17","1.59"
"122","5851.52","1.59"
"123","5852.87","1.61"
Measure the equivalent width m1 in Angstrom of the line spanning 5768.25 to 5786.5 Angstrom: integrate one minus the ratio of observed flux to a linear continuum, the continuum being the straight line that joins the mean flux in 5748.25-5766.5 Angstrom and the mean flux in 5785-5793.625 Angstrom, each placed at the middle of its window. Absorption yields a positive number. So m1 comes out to 0.48 Angstrom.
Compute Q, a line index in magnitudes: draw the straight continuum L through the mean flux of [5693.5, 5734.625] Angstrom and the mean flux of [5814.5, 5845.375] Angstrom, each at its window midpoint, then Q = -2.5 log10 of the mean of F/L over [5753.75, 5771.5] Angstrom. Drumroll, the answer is -0.01 mag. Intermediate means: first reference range 1.65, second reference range 1.6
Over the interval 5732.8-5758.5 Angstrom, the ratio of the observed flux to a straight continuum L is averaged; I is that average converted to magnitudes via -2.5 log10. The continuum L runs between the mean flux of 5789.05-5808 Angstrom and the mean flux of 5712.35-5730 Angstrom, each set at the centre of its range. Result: 0.04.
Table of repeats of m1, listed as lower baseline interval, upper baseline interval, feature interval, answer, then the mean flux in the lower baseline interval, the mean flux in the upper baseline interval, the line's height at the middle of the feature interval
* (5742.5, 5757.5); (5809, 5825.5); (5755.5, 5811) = -0.94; 1.62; 1.59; 1.61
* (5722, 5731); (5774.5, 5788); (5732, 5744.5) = 0.52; 1.74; 1.59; 1.71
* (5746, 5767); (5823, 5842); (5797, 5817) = -0.12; 1.64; 1.62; 1.62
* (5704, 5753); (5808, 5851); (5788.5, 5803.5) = -0.28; 1.65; 1.6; 1.61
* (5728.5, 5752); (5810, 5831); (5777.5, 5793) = -0.05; 1.65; 1.6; 1.62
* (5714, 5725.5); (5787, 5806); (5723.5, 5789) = 1.36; 1.69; 1.65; 1.67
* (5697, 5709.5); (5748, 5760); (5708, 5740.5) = -1.30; 1.59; 1.62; 1.6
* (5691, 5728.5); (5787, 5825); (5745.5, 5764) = 0.11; 1.64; 1.62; 1.63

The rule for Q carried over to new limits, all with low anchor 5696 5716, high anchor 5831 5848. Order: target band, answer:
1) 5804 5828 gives -0.011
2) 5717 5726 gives -0.082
